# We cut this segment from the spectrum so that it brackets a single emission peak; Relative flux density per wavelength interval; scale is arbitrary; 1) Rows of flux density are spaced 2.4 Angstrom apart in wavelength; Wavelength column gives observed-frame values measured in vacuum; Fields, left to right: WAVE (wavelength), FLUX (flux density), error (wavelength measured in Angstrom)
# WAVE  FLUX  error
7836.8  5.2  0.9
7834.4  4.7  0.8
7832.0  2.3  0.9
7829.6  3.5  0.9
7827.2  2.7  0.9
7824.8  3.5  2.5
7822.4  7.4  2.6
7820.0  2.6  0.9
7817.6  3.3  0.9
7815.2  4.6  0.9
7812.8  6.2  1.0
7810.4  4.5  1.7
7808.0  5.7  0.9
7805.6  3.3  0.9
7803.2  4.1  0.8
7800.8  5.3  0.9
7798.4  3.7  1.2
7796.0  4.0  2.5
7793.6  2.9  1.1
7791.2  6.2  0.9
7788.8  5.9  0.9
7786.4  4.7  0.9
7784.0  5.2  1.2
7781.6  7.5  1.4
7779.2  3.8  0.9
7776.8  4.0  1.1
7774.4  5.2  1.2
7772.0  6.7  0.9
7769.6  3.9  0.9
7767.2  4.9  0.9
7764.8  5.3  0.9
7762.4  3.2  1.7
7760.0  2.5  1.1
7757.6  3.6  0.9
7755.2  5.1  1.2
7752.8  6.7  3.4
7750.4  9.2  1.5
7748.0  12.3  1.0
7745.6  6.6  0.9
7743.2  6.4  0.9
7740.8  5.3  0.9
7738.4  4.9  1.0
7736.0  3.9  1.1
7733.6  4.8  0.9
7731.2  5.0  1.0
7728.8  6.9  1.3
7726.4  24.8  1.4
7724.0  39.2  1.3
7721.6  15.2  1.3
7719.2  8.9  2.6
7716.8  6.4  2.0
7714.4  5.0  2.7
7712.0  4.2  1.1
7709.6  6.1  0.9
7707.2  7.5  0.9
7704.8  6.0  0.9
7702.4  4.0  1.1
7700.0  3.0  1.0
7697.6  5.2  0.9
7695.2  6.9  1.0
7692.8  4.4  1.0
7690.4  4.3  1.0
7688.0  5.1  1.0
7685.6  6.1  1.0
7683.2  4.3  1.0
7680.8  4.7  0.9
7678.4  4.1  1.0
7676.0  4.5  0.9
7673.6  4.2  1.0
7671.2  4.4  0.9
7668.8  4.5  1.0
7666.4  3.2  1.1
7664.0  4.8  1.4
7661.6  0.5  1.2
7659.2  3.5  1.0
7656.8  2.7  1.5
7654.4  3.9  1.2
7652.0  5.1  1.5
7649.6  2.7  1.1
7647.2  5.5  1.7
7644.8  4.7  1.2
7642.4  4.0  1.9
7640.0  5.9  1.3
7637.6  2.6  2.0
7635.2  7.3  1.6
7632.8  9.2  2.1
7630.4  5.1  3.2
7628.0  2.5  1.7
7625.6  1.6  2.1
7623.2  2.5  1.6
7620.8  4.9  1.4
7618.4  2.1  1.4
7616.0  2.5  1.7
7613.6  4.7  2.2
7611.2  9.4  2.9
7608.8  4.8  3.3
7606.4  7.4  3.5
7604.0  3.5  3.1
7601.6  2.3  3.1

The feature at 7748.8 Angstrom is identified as [N II] 6583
